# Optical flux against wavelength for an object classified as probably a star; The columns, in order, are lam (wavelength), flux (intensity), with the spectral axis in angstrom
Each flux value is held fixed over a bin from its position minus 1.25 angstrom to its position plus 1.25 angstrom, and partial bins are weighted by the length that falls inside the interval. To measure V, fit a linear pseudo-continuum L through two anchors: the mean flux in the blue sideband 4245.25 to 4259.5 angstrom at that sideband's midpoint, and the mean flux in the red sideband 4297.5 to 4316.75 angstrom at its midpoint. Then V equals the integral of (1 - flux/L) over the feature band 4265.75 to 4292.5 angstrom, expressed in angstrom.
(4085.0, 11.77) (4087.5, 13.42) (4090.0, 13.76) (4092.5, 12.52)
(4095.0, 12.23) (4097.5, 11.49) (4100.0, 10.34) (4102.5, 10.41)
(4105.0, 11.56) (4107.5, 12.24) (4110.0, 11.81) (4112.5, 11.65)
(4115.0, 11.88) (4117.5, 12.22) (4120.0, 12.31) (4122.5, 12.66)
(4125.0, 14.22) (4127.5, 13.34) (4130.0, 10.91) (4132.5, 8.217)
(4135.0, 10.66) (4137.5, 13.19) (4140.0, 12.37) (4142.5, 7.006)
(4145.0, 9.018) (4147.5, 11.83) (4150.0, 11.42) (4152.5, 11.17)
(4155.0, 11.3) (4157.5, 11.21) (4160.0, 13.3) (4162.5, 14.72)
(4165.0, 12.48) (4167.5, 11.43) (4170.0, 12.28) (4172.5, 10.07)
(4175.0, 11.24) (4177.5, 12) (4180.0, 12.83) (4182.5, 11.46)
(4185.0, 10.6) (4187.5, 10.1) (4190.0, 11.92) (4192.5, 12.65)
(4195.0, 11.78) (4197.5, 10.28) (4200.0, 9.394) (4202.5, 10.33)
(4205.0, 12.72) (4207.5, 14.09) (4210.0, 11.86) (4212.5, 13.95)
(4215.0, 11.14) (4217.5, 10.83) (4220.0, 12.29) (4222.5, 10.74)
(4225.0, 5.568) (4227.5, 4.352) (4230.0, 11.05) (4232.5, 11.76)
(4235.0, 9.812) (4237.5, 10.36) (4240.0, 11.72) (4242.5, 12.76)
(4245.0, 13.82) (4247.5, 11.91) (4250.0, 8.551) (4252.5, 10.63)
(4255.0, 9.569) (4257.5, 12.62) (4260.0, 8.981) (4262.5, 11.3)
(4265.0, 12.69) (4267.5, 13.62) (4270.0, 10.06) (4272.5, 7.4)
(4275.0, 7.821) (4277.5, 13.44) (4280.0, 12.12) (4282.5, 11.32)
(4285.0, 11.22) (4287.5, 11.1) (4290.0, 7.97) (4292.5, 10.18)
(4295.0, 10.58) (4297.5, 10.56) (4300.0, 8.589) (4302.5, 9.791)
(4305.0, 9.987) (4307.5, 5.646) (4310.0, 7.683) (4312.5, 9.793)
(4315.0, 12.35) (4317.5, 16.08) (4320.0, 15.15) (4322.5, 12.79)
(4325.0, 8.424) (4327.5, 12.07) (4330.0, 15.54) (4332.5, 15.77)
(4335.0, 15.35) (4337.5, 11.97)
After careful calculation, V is -1.4 angstrom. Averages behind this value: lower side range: 10.8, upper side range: 9.39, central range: 10.6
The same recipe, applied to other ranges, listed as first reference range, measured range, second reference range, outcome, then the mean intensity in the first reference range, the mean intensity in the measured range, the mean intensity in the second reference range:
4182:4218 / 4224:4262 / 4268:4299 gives 2.3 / 11.6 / 10.3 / 10.4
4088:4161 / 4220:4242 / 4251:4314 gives 2.0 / 11.6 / 9.7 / 10.2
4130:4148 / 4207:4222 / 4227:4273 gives -2.1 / 10.3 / 12.2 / 10.8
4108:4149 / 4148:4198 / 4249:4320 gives -2.4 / 11.5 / 11.7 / 10.5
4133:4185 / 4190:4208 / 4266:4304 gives -0.6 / 11.5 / 11.5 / 10.4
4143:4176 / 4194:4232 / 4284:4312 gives 0.1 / 11.5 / 10.7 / 9.39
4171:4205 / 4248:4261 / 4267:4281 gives 0.6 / 11.2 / 10.2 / 10.6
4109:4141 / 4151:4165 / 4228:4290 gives -0.8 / 12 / 12.3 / 10.9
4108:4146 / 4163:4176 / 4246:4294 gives -0.5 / 11.5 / 11.7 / 10.7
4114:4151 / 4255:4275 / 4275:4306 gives -0.1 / 11.4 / 10.7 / 10.5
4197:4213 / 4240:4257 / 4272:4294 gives -0.5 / 11.8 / 11.3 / 10.4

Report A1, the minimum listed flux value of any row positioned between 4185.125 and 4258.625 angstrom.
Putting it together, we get 4.352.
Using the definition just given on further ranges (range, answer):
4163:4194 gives 10.07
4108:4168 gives 7.006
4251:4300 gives 7.4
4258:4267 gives 8.981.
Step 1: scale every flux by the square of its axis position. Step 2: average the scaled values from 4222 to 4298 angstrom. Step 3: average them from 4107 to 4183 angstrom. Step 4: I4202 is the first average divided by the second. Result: 0.95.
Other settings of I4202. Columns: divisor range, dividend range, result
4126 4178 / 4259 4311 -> 0.94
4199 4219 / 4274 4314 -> 0.87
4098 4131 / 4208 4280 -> 0.96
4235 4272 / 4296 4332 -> 1.02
